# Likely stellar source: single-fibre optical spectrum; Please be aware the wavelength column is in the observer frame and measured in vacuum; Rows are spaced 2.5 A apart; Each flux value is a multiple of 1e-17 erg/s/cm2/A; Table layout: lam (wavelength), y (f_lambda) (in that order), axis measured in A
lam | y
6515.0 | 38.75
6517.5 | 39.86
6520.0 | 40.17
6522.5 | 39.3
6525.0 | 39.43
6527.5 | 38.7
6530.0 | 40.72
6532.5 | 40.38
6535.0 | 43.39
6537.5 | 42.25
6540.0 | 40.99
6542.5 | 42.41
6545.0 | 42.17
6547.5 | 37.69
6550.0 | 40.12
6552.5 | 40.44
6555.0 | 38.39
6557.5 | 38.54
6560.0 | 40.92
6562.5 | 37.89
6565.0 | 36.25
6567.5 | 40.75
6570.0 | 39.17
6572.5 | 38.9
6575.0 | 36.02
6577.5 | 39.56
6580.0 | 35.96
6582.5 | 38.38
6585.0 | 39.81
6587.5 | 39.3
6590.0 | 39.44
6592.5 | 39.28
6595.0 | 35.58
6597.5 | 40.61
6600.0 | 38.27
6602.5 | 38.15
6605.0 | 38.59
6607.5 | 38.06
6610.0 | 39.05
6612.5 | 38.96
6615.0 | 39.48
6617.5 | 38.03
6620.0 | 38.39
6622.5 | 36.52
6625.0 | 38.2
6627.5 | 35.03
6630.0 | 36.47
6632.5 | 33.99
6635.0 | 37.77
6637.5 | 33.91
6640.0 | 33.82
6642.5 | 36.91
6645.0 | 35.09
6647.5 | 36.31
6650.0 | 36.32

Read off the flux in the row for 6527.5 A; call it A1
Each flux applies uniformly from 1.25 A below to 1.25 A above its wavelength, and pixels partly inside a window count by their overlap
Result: 38.7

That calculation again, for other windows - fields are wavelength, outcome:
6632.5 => 33.99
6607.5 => 38.06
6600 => 38.27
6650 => 36.32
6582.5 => 38.38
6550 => 40.12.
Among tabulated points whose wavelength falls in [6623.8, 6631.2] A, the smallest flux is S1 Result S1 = 35.03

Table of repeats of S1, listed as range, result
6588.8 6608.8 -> 35.58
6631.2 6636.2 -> 33.99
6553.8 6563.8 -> 37.89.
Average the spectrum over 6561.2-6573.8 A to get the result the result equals 38.6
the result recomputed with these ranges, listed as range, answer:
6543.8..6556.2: 39.8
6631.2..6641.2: 34.9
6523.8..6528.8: 39.1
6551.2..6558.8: 39.1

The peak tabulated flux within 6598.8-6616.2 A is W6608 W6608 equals 39.48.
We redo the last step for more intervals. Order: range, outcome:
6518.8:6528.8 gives 40.17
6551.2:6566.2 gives 40.92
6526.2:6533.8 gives 40.72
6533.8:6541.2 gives 43.39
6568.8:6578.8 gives 39.56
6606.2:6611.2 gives 39.05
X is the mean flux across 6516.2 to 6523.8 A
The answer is 39.8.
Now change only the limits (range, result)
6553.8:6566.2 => 38.4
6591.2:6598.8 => 38.5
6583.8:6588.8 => 39.6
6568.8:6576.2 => 38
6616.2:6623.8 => 37.7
